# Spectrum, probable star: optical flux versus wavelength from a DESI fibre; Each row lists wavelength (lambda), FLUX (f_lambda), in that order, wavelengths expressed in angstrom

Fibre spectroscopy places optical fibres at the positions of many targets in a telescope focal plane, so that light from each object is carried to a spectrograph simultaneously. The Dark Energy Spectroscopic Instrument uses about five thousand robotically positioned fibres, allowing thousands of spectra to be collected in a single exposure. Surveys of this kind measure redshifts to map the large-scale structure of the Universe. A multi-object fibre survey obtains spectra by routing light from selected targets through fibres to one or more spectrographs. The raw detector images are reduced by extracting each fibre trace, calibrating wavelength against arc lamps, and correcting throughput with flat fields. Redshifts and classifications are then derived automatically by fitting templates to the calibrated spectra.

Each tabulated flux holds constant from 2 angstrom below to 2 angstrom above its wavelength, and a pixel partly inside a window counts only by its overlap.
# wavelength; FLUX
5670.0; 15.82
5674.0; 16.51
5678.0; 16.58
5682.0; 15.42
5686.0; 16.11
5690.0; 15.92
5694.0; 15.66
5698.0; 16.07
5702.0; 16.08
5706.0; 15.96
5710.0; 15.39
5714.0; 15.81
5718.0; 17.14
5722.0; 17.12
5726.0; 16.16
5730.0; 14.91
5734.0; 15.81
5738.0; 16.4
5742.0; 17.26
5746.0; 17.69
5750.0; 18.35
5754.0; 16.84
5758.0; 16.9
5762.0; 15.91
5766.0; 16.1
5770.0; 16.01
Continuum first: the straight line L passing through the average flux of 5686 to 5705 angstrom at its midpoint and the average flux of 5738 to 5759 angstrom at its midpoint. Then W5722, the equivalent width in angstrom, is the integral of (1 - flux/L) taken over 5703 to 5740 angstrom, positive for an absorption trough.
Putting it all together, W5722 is 1.22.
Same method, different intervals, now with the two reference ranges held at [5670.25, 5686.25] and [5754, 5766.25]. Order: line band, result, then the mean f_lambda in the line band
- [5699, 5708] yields 0.1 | 16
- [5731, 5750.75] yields -0.7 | 16.9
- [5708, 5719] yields 0.2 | 16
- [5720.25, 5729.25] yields -0.1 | 16.4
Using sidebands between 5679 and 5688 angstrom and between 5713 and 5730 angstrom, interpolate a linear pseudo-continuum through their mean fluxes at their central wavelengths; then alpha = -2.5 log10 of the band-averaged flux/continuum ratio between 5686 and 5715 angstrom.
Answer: 0.02 mag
